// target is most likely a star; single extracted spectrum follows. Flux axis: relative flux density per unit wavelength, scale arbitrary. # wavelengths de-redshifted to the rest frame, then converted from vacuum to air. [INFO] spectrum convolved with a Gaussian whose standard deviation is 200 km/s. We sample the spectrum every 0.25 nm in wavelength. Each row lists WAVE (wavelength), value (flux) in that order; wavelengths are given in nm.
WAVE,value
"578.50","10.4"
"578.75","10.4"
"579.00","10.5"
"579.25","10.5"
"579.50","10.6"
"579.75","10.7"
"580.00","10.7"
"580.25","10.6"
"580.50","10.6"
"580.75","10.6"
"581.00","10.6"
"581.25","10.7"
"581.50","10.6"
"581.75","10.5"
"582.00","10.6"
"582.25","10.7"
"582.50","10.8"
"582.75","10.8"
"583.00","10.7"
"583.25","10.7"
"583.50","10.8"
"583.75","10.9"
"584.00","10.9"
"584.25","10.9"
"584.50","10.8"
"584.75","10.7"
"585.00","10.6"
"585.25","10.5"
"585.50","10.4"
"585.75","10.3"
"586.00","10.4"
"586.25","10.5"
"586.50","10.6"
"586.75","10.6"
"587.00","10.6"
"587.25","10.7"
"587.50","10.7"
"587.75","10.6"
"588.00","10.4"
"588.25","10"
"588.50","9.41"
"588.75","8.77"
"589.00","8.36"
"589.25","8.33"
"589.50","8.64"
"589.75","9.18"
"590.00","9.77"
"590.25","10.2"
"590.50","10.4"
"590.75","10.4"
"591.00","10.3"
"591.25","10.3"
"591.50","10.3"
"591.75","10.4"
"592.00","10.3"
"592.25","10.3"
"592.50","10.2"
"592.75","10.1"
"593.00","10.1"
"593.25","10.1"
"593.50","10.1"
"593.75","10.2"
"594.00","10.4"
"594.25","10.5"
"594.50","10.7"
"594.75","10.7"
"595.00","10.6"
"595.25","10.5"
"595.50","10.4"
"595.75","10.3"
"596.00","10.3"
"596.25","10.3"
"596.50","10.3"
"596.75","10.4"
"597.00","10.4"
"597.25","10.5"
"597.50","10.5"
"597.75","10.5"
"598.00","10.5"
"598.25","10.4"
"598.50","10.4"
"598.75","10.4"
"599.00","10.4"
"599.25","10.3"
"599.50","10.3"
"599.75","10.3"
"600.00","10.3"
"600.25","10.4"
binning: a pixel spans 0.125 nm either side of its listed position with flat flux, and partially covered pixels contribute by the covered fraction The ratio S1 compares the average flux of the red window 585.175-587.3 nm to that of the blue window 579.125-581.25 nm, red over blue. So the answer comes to 1.0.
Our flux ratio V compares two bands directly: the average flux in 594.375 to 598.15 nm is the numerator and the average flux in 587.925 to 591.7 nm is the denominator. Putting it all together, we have 1.08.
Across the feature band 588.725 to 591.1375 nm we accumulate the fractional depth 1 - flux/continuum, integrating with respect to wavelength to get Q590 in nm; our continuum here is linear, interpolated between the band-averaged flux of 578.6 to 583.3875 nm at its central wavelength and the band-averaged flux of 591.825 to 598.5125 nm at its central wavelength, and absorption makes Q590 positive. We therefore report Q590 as 0.23 nm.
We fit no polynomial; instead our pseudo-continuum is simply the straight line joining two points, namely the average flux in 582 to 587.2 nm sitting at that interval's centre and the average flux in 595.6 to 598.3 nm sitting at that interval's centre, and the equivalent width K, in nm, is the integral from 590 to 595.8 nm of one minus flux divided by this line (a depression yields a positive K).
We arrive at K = 0.09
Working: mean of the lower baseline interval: 10.7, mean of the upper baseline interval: 10.4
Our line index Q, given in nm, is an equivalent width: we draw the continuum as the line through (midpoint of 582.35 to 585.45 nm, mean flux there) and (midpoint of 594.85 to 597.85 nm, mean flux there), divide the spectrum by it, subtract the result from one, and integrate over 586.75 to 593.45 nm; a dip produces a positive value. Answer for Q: 0.39 nm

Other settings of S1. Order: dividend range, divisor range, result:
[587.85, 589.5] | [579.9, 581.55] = 0.86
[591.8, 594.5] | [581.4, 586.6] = 0.96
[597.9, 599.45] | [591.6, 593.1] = 1.02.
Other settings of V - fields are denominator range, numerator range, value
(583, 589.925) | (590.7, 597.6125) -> 1.01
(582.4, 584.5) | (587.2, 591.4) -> 0.90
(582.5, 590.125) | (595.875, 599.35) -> 1.02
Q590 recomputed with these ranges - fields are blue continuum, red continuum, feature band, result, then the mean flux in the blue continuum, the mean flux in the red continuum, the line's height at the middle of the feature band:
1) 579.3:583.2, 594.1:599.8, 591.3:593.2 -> 0.047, 10.7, 10.4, 10.5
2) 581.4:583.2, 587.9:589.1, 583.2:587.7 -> -0.282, 10.7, 9.39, 10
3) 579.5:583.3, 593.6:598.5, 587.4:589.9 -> 0.266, 10.7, 10.4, 10.5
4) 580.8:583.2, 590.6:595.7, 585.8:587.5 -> -0.005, 10.7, 10.3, 10.5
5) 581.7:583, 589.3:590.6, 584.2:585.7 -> -0.046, 10.7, 9.55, 10.3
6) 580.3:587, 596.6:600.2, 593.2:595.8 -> 0.011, 10.6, 10.4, 10.5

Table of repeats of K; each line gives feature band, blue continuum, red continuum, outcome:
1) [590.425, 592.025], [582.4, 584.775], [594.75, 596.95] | 0.03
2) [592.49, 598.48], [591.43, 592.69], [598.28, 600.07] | -0.04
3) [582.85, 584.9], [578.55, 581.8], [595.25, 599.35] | -0.05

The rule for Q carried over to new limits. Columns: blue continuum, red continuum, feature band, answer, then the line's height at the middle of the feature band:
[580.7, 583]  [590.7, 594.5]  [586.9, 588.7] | 0.030 nm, 10.4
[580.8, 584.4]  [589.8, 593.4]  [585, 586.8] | 0.010 nm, 10.5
